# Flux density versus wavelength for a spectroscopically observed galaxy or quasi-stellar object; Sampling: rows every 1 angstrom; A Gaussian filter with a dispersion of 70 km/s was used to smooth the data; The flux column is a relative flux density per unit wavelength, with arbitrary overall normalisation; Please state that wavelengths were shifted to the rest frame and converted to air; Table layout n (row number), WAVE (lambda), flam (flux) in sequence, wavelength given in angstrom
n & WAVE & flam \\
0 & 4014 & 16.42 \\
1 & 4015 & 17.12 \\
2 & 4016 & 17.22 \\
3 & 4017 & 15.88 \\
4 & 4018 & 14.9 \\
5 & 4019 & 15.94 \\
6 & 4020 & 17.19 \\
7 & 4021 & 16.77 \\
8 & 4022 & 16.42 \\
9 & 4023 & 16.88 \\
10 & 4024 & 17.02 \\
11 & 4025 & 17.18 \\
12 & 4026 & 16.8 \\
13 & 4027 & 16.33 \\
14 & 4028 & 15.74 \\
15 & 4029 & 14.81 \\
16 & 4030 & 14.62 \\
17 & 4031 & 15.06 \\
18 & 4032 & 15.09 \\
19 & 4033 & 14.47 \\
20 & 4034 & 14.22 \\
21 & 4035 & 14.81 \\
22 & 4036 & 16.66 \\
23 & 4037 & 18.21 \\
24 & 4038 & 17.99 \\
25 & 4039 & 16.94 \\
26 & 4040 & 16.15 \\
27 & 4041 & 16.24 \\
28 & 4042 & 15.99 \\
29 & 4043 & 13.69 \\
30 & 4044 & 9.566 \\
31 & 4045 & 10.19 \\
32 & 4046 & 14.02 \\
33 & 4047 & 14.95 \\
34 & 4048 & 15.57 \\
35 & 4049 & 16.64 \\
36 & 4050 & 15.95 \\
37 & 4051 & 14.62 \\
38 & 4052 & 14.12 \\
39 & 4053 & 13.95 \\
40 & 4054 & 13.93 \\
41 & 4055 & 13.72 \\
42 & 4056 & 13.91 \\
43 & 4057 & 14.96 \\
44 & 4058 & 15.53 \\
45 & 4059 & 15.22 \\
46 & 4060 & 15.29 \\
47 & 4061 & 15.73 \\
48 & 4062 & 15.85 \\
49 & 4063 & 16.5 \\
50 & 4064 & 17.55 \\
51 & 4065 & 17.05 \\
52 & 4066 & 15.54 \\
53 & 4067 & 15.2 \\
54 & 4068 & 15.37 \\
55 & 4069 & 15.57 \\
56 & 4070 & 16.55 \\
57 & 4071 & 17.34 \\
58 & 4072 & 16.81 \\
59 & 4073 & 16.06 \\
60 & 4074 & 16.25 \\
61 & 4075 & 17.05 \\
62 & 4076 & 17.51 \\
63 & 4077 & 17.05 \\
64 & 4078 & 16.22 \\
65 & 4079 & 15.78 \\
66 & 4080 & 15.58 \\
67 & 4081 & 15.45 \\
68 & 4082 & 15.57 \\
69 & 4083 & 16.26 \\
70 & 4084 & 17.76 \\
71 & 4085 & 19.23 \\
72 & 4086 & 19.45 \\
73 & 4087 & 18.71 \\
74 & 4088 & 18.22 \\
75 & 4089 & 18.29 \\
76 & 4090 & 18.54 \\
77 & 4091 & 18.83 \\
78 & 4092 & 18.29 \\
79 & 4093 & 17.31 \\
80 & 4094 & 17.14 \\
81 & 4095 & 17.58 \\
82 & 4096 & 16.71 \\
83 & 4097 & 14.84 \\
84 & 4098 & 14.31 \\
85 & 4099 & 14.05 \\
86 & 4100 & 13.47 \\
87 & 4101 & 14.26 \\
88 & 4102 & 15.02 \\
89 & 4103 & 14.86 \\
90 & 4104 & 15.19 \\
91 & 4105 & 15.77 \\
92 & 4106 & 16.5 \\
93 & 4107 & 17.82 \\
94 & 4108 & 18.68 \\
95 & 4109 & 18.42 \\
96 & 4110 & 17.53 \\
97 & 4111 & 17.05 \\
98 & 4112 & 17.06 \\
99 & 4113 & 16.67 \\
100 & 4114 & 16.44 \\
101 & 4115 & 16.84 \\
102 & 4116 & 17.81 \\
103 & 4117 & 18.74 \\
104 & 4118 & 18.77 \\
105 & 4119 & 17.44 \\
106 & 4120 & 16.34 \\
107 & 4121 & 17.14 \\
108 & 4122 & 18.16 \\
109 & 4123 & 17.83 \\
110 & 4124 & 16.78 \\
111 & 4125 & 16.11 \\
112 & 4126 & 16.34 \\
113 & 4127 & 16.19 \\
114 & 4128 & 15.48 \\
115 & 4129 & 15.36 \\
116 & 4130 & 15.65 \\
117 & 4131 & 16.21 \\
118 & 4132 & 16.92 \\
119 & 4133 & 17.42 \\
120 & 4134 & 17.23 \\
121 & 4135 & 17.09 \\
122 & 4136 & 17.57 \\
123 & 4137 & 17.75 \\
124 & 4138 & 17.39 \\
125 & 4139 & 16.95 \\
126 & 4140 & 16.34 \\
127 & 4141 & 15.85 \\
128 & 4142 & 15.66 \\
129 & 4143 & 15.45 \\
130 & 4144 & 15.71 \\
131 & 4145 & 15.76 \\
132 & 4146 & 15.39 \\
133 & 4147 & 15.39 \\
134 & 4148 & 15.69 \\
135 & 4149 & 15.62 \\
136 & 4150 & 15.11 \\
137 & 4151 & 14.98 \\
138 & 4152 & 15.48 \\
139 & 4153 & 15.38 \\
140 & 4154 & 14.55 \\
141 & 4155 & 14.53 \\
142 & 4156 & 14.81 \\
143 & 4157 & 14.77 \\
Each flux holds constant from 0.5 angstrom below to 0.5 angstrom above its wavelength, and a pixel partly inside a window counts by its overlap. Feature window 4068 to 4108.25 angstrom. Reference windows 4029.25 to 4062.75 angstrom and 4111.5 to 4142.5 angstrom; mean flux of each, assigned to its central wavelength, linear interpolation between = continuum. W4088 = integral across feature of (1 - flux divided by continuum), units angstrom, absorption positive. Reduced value -1.7 angstrom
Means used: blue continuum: 15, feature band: 16.6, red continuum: 16.9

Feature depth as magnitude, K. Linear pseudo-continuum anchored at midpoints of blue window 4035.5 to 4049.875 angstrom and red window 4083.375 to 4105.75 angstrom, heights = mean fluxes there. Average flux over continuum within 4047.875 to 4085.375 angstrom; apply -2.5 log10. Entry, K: 0.002 mag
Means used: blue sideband 15.2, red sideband 16.7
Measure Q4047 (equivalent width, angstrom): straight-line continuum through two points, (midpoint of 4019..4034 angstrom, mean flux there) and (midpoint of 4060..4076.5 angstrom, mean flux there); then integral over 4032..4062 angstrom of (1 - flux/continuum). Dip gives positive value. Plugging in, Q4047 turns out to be 2.2 angstrom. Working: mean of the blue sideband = 16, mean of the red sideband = 16.3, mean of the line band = 15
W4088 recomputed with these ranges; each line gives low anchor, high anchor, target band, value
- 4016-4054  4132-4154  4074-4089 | -1.3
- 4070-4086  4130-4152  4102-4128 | -0.9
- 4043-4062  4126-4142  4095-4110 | -0.1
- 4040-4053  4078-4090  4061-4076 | -0.3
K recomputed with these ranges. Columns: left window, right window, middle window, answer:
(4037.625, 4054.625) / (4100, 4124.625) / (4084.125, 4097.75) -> -0.108 mag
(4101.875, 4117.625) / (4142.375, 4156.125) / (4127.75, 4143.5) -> -0.045 mag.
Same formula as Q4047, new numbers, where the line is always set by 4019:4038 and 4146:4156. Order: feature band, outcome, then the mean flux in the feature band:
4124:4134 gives -0.6 angstrom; 16.3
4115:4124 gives -1.3 angstrom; 17.7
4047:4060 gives 0.8 angstrom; 14.9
